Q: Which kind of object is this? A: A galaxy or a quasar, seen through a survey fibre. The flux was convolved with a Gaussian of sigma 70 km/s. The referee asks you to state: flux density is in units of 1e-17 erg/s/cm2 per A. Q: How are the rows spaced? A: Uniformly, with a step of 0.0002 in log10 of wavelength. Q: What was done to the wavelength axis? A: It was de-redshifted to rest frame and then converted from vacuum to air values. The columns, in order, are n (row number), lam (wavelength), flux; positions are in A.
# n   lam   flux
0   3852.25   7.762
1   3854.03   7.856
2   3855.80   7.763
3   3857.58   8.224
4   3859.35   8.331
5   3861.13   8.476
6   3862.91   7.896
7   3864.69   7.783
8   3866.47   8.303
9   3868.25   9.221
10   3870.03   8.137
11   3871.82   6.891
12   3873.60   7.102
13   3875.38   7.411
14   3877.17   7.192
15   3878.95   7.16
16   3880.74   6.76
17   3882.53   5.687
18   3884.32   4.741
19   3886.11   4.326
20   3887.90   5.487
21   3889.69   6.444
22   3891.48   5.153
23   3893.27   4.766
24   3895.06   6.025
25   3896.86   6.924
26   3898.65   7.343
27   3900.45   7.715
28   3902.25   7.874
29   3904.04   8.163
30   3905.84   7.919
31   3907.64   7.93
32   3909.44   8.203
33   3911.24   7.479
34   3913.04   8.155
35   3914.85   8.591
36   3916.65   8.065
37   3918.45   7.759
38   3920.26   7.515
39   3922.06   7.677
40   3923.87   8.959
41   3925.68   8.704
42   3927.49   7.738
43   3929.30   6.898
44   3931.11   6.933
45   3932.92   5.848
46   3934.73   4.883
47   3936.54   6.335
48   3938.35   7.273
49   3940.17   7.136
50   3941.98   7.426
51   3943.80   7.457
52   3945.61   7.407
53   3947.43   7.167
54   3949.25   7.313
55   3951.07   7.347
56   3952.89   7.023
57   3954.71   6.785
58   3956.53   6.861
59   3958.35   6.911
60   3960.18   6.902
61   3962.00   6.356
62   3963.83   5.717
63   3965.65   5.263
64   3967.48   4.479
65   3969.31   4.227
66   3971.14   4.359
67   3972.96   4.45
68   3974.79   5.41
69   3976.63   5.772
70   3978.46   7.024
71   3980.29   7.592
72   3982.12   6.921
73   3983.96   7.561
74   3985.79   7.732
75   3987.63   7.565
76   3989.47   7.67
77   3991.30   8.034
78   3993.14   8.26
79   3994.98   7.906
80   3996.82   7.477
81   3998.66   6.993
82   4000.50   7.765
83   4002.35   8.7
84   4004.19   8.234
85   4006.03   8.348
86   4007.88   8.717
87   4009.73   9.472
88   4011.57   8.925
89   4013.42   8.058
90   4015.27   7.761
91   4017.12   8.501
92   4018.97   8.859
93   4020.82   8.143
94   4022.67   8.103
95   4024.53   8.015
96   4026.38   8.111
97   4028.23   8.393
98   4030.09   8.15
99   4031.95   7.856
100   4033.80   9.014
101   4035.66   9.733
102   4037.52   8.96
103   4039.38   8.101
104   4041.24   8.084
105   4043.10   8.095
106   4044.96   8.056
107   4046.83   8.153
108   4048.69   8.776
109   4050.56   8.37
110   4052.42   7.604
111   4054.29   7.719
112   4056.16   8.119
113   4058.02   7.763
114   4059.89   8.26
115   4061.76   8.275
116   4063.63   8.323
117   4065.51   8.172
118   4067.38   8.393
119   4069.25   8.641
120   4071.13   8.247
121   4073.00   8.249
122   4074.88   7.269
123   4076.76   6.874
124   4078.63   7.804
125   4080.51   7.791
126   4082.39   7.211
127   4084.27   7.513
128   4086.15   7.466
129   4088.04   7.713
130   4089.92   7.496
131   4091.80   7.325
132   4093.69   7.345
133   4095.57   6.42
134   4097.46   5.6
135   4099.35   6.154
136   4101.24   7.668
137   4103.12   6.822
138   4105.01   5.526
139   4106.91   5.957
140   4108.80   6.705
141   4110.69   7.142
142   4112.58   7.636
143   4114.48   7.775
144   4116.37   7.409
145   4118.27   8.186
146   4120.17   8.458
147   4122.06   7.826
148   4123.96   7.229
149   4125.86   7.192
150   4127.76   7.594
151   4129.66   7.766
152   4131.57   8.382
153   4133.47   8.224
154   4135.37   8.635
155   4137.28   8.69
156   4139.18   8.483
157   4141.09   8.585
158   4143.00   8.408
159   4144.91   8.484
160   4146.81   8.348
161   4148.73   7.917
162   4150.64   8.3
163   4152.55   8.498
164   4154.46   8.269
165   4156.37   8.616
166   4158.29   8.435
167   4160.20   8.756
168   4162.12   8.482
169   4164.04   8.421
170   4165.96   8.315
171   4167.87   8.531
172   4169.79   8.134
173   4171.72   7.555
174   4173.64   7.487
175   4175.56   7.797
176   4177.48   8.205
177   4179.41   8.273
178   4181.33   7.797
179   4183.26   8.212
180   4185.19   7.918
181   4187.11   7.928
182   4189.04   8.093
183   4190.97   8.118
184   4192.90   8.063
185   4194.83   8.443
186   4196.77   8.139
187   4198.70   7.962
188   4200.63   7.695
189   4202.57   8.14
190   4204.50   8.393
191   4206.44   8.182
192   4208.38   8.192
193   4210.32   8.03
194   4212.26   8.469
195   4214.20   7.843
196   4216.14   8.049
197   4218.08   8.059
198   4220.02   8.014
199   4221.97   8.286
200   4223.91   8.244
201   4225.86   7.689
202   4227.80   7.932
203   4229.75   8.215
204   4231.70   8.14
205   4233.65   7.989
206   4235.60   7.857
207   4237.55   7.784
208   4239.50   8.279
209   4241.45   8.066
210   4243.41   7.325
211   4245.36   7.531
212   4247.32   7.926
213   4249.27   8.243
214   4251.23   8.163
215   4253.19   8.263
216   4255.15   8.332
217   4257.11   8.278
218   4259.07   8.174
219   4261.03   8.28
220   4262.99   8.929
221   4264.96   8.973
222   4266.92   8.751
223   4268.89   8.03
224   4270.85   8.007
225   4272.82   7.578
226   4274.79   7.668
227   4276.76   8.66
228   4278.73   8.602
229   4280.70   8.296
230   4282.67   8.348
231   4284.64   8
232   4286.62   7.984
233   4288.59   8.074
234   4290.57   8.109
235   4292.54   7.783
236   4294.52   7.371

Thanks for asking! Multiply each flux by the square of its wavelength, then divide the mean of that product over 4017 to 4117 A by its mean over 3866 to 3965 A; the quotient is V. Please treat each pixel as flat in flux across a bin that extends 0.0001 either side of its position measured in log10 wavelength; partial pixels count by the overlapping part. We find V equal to 1.2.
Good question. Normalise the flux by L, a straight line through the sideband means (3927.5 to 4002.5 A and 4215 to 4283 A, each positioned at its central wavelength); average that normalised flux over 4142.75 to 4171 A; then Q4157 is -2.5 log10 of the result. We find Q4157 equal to -0.09 mag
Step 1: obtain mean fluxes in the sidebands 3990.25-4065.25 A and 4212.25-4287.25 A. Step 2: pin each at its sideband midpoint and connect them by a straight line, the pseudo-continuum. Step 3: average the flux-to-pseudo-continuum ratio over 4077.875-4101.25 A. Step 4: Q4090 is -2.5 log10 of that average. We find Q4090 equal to 0.149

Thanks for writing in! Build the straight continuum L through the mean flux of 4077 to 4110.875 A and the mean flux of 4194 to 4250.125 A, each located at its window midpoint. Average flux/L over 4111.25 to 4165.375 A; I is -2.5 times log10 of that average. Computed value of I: -0.12 mag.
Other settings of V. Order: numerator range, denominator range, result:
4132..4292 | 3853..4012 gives 1.31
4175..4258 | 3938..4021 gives 1.26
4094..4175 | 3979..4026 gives 1.03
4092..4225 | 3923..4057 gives 1.15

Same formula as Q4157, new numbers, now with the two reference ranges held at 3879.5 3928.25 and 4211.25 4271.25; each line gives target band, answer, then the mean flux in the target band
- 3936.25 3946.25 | 0.00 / 7.22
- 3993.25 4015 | -0.11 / 8.22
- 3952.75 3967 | 0.14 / 6.39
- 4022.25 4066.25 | -0.10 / 8.26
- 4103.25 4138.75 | 0.03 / 7.57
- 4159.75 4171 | -0.07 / 8.4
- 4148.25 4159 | -0.07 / 8.36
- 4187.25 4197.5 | -0.02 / 8.15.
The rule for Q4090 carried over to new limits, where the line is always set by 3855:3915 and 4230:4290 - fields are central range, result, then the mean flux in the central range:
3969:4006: 0.060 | 7.06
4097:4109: 0.216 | 6.35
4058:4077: -0.059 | 8.09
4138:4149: -0.073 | 8.4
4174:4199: -0.013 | 8.06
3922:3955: 0.026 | 7.17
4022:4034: -0.086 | 8.19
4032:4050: -0.124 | 8.51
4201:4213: -0.024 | 8.2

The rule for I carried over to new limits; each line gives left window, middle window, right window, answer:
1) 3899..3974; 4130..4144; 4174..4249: -0.09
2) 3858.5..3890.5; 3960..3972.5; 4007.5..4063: 0.44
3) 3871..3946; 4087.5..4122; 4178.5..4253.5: 0.09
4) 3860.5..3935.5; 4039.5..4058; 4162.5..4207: -0.06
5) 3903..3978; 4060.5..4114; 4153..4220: 0.04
